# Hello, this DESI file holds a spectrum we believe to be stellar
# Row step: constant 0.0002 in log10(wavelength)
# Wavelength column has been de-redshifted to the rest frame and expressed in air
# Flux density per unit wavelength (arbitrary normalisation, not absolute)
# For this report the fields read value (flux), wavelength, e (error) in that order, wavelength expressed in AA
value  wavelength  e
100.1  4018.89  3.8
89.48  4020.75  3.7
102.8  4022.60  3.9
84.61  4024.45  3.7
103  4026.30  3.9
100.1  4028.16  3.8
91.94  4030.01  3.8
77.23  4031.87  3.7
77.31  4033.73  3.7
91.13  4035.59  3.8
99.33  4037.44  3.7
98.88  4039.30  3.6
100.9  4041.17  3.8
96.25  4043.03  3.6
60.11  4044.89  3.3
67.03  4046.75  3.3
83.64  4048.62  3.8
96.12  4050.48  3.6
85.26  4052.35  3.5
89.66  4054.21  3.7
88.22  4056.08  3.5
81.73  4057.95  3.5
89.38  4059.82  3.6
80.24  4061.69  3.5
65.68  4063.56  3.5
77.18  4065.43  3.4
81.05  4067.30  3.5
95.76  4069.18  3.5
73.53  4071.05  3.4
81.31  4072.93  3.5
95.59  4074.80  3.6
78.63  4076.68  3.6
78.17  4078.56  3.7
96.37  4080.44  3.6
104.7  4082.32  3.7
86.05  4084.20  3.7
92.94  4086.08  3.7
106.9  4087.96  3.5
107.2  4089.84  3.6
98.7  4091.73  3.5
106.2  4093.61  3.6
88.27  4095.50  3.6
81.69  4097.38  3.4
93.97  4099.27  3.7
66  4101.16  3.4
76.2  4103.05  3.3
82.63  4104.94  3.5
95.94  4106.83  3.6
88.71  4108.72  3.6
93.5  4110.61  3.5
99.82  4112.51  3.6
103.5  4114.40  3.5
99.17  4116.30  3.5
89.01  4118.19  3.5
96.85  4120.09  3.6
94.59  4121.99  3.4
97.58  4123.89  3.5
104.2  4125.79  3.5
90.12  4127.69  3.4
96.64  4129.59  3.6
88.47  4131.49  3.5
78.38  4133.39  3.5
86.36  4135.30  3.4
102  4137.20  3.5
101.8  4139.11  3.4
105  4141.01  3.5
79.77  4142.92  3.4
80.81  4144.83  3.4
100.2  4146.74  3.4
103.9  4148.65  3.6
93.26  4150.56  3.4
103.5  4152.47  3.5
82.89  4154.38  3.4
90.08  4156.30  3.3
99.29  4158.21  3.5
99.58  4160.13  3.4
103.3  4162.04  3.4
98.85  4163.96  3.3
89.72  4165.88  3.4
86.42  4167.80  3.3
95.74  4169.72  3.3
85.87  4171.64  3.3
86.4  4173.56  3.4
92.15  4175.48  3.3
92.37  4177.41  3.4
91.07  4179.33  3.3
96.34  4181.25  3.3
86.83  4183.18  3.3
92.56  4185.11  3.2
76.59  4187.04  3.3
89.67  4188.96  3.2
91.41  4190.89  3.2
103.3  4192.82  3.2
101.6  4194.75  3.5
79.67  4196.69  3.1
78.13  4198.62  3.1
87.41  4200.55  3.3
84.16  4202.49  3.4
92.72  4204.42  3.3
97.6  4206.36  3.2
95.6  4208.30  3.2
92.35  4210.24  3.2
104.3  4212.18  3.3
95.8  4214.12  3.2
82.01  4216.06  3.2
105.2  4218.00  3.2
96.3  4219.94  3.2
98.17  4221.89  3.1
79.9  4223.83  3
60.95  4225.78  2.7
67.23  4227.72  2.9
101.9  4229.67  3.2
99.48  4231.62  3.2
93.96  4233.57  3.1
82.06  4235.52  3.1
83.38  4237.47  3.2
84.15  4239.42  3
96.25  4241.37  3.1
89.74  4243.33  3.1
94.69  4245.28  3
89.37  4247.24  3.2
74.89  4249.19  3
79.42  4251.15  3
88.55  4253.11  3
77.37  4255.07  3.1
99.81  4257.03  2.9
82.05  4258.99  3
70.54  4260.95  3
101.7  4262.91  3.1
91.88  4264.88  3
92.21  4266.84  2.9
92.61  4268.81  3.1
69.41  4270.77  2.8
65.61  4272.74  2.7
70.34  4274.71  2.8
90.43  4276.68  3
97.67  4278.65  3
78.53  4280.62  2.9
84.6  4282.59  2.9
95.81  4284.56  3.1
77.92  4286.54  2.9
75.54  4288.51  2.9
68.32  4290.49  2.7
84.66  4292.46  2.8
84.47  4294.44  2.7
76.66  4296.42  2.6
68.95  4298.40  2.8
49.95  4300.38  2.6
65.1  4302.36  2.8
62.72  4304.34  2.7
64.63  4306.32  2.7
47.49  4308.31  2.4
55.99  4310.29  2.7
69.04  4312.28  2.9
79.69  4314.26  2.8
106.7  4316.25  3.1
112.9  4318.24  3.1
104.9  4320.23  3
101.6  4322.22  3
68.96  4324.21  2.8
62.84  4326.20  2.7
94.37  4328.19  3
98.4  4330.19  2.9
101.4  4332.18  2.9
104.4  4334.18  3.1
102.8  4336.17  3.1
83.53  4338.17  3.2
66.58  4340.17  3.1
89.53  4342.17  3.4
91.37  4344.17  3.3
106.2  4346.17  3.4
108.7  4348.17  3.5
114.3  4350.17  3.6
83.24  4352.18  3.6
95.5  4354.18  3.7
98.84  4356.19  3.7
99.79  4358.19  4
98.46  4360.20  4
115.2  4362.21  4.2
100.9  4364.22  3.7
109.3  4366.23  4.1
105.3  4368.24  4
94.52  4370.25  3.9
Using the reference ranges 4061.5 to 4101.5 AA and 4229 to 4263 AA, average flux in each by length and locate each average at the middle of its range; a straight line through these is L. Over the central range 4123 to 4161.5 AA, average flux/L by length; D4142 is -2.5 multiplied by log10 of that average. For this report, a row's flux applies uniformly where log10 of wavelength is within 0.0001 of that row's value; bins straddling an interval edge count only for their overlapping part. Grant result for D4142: -0.07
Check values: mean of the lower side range 88.5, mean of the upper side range 87.8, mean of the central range 94.3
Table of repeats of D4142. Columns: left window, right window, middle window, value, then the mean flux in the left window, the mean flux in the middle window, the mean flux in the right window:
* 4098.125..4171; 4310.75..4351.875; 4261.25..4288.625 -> 0.102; 93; 84.5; 92.8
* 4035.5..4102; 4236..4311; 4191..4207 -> -0.098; 87.9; 90.5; 79.6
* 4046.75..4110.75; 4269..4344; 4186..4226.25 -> -0.084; 87.5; 90.5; 80.9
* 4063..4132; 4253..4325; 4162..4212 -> -0.063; 90.8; 91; 80.3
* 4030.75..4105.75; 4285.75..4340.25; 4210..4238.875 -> -0.084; 86.9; 89.4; 80.3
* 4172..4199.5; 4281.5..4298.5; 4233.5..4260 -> -0.030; 89.8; 86.6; 80.2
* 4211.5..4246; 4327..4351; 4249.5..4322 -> 0.161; 89.6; 80.3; 96.4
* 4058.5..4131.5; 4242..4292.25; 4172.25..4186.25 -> -0.043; 90.3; 90.8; 84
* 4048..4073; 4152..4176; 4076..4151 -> -0.053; 83.6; 92.9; 93.2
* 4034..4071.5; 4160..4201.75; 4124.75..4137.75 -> -0.041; 85.1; 92.1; 90.9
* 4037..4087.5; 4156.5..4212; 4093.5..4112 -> 0.016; 86.1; 86.7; 91.8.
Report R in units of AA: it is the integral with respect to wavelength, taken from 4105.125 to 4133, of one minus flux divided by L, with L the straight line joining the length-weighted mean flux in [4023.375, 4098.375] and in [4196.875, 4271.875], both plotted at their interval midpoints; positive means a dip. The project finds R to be -2.1 AA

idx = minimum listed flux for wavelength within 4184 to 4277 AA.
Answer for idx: 60.95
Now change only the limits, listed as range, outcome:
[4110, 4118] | 93.5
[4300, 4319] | 47.49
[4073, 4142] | 66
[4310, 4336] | 55.99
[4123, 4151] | 78.38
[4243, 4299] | 65.61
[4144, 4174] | 80.81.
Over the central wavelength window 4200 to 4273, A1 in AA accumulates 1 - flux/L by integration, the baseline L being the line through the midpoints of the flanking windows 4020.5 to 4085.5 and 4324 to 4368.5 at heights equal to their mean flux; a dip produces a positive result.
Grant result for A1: 3.6 AA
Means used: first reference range 87.1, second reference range 96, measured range 88.1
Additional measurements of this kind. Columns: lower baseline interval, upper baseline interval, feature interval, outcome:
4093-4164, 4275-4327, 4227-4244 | -1.03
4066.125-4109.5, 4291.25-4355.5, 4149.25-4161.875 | -1.09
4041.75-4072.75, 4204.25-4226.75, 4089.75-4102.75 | -0.84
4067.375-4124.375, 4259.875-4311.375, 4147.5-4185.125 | -3.39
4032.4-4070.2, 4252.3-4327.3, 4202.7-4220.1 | -2.90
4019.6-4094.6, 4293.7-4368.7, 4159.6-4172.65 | -0.78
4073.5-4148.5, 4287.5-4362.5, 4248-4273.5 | 1.17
